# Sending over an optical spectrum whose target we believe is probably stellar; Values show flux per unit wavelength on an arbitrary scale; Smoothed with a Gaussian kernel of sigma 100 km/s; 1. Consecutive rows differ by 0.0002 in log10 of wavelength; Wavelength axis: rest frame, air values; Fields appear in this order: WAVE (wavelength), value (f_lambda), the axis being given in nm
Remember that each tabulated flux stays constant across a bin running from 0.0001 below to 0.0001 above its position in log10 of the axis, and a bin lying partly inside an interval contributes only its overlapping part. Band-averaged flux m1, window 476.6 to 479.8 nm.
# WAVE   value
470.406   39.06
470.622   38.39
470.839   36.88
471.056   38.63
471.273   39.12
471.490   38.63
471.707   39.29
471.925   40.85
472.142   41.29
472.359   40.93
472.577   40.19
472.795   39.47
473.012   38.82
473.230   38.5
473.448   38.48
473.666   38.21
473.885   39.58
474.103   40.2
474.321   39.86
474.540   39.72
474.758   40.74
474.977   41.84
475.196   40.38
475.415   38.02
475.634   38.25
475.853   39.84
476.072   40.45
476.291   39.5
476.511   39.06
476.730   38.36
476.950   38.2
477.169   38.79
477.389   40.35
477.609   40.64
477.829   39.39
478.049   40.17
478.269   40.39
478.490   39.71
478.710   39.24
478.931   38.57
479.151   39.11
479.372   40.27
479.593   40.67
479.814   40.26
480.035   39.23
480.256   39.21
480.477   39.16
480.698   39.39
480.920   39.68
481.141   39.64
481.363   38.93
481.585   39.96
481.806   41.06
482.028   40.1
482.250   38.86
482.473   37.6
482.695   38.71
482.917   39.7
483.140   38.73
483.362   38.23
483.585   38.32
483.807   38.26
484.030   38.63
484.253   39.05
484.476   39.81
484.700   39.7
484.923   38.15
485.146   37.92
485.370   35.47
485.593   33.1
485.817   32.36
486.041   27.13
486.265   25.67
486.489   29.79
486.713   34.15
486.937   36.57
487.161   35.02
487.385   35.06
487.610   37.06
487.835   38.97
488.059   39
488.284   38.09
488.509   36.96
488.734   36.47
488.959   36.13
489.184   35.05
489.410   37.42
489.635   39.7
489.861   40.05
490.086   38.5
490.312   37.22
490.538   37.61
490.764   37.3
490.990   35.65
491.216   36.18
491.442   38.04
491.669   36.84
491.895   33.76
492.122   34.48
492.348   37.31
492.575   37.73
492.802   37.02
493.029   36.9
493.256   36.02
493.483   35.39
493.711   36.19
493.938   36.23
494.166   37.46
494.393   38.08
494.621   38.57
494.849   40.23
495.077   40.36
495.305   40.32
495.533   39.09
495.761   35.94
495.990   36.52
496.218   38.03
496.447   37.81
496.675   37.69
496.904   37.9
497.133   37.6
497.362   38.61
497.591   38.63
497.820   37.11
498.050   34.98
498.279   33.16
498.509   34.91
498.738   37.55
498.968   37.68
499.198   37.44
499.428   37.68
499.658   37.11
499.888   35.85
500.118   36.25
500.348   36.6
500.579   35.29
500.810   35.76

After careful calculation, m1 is 39.6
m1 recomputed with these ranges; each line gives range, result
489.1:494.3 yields 36.9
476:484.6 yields 39.4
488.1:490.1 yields 37.6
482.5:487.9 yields 36.1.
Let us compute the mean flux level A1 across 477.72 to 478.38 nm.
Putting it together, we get 40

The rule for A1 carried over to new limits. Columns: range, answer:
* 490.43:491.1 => 36.9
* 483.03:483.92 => 38.4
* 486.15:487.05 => 31.6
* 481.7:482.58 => 39.4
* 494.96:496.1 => 38.4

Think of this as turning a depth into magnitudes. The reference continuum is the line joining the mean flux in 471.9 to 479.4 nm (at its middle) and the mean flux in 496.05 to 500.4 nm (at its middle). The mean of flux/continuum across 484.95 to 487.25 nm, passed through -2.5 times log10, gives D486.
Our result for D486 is 0.17 mag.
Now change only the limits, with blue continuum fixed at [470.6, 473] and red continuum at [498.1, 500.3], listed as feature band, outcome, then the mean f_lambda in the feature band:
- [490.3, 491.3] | 0.02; 36.8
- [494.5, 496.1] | -0.05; 38.7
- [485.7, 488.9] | 0.10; 34.5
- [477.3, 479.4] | -0.03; 39.8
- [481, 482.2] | -0.04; 39.9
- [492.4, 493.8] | 0.01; 36.6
